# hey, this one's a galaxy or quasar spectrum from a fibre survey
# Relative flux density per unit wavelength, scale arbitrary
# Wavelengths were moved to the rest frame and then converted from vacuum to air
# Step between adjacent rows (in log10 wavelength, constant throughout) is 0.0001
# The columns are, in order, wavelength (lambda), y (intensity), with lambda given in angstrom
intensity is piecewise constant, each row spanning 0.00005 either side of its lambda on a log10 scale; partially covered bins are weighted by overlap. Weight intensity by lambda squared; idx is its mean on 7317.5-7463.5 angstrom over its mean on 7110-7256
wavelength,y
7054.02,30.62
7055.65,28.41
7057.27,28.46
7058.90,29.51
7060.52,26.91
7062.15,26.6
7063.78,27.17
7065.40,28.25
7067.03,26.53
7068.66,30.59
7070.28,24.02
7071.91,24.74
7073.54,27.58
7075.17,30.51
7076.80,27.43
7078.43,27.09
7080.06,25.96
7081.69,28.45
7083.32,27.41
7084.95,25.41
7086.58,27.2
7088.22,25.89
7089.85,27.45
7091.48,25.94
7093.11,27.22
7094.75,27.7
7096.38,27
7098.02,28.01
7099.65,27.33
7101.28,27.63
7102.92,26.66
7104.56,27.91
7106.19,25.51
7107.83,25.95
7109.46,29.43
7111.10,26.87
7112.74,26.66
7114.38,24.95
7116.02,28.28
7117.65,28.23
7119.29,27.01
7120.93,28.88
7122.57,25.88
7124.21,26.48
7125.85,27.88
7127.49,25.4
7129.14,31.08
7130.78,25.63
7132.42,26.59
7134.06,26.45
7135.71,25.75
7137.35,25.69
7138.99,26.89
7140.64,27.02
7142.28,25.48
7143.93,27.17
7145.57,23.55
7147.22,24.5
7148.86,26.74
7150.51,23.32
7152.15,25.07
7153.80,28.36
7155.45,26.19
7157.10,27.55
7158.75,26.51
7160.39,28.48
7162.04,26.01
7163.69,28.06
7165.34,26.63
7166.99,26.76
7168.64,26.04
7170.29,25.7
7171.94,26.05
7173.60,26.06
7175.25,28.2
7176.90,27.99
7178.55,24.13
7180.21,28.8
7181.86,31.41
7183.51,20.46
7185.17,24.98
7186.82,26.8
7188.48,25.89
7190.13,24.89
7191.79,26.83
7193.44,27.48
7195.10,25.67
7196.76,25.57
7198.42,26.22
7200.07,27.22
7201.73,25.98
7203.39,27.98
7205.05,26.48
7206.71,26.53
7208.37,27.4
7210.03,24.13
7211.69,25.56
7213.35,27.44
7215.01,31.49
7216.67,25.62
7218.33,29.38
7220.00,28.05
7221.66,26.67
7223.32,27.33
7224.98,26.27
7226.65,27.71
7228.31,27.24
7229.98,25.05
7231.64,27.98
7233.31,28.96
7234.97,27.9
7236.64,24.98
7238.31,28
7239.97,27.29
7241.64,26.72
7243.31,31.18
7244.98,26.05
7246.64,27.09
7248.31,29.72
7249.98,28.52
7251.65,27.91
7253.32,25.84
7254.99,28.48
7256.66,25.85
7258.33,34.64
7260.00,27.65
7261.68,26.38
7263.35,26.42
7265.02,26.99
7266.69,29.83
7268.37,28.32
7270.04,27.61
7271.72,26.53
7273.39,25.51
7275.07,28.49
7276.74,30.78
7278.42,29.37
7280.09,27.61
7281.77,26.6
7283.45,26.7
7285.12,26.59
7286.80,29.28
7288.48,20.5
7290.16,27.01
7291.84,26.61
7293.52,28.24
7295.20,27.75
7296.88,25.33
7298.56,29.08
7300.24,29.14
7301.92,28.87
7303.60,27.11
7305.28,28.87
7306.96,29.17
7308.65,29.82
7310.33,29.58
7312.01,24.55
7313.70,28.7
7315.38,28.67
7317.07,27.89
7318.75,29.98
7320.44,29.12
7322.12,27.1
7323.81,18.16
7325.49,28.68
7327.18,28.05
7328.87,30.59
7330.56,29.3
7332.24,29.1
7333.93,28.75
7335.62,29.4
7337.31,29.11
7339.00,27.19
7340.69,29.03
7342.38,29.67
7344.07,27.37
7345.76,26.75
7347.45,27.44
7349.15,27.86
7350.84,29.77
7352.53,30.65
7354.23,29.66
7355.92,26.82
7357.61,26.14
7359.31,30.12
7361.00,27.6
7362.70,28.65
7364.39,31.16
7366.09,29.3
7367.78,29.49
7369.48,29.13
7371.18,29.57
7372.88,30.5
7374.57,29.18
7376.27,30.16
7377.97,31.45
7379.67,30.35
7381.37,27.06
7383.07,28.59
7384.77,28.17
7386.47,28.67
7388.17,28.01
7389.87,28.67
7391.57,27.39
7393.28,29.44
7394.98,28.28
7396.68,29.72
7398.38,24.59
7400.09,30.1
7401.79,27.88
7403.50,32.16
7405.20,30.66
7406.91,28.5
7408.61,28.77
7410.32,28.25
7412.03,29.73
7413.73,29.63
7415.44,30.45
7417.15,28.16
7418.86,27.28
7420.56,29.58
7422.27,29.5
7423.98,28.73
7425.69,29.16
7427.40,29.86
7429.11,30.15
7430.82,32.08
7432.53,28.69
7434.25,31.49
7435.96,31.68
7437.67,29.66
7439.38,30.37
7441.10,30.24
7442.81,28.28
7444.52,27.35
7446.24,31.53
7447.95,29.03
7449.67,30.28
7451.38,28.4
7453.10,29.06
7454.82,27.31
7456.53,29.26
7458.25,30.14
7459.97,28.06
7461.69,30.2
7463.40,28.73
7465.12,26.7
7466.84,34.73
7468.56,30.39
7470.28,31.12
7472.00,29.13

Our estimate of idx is 1.1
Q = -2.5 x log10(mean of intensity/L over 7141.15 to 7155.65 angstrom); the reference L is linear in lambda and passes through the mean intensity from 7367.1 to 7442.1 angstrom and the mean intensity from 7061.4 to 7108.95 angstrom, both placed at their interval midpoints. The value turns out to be 0.08 mag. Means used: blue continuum 27.1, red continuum 29.3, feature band 25.6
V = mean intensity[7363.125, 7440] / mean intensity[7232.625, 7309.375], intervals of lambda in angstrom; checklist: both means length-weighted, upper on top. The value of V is 1.06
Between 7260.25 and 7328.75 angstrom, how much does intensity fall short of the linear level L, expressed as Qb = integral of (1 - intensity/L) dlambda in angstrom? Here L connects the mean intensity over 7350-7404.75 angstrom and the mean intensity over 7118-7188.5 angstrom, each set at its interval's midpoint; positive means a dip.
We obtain 1.3 angstrom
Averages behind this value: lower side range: 26.5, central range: 27.6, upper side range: 29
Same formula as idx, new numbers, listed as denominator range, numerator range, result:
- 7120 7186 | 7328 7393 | 1.15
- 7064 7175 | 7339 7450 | 1.17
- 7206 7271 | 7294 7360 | 1.05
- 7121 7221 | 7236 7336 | 1.08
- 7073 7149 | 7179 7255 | 1.03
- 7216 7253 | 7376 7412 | 1.10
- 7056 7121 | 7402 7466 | 1.19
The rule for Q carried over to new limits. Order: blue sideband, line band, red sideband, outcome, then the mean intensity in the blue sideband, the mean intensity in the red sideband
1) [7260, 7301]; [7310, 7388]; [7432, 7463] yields -0.01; 27.4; 29.5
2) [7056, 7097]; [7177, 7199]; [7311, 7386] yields 0.07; 27.3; 28.6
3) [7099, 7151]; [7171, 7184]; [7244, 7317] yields 0.01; 26.7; 27.8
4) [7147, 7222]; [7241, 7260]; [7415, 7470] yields -0.04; 26.6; 29.6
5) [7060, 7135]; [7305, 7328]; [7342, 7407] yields 0.03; 27.1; 28.9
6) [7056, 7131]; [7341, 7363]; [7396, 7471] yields 0.02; 27.3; 29.5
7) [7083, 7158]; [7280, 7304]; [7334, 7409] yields 0.04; 26.7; 28.9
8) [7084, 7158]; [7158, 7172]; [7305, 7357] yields 0.01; 26.7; 28.3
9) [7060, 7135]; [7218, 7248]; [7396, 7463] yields 0.02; 27.1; 29.4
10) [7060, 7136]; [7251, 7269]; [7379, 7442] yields 0.01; 27.1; 29.2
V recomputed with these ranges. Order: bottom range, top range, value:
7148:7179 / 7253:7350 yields 1.05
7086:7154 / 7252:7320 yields 1.04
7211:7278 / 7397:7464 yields 1.06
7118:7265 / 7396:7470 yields 1.10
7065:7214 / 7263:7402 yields 1.06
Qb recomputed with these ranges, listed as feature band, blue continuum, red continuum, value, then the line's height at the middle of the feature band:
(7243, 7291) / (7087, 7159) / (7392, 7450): 0.6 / 28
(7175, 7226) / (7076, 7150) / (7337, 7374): 1.5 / 27.5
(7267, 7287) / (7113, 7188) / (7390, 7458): 0.0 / 27.8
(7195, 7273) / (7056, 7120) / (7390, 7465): 1.9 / 28.1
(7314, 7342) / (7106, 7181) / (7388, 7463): 0.2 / 28.4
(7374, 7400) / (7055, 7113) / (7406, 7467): 0.4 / 29.1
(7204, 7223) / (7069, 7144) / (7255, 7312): 0.2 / 27.5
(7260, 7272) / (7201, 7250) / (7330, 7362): 0.1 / 27.7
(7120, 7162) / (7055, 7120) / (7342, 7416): 1.6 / 27.6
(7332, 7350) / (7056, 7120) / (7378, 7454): 0.3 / 28.8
